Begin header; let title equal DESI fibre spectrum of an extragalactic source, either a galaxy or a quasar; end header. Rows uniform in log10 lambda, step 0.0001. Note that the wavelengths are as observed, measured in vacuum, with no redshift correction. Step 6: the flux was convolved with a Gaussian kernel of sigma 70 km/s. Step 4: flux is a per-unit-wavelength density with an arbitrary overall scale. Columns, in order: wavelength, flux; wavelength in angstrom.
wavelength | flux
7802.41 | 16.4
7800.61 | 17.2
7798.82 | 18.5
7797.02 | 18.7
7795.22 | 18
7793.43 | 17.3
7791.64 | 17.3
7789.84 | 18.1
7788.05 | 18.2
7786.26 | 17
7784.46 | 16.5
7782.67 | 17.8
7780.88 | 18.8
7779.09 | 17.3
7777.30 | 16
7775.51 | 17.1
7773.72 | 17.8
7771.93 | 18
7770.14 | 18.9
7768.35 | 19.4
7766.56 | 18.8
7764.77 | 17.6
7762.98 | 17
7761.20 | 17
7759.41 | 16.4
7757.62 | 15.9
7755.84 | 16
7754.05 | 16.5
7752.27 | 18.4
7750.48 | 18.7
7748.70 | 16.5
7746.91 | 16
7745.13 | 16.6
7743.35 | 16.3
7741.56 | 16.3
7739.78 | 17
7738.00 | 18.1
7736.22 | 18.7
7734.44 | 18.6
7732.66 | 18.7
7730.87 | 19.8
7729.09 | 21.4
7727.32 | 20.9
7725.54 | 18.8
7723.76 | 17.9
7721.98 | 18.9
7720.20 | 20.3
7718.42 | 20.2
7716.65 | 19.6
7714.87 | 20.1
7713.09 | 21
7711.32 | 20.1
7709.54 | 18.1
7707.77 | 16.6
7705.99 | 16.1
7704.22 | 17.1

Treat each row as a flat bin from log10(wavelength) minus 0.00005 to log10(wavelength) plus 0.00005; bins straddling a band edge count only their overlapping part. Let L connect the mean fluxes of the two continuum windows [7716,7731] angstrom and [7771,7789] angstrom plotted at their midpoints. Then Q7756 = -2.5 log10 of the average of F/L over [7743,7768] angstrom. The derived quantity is 0.09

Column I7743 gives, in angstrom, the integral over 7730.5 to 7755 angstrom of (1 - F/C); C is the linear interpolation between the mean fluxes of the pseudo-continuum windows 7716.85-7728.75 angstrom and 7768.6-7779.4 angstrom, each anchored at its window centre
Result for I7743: 1.7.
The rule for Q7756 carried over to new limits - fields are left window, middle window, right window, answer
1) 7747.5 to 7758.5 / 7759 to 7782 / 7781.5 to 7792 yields -0.03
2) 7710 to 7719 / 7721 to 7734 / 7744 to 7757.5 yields -0.03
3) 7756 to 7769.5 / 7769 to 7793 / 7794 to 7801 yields 0.01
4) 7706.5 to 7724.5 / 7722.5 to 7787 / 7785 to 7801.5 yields 0.05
